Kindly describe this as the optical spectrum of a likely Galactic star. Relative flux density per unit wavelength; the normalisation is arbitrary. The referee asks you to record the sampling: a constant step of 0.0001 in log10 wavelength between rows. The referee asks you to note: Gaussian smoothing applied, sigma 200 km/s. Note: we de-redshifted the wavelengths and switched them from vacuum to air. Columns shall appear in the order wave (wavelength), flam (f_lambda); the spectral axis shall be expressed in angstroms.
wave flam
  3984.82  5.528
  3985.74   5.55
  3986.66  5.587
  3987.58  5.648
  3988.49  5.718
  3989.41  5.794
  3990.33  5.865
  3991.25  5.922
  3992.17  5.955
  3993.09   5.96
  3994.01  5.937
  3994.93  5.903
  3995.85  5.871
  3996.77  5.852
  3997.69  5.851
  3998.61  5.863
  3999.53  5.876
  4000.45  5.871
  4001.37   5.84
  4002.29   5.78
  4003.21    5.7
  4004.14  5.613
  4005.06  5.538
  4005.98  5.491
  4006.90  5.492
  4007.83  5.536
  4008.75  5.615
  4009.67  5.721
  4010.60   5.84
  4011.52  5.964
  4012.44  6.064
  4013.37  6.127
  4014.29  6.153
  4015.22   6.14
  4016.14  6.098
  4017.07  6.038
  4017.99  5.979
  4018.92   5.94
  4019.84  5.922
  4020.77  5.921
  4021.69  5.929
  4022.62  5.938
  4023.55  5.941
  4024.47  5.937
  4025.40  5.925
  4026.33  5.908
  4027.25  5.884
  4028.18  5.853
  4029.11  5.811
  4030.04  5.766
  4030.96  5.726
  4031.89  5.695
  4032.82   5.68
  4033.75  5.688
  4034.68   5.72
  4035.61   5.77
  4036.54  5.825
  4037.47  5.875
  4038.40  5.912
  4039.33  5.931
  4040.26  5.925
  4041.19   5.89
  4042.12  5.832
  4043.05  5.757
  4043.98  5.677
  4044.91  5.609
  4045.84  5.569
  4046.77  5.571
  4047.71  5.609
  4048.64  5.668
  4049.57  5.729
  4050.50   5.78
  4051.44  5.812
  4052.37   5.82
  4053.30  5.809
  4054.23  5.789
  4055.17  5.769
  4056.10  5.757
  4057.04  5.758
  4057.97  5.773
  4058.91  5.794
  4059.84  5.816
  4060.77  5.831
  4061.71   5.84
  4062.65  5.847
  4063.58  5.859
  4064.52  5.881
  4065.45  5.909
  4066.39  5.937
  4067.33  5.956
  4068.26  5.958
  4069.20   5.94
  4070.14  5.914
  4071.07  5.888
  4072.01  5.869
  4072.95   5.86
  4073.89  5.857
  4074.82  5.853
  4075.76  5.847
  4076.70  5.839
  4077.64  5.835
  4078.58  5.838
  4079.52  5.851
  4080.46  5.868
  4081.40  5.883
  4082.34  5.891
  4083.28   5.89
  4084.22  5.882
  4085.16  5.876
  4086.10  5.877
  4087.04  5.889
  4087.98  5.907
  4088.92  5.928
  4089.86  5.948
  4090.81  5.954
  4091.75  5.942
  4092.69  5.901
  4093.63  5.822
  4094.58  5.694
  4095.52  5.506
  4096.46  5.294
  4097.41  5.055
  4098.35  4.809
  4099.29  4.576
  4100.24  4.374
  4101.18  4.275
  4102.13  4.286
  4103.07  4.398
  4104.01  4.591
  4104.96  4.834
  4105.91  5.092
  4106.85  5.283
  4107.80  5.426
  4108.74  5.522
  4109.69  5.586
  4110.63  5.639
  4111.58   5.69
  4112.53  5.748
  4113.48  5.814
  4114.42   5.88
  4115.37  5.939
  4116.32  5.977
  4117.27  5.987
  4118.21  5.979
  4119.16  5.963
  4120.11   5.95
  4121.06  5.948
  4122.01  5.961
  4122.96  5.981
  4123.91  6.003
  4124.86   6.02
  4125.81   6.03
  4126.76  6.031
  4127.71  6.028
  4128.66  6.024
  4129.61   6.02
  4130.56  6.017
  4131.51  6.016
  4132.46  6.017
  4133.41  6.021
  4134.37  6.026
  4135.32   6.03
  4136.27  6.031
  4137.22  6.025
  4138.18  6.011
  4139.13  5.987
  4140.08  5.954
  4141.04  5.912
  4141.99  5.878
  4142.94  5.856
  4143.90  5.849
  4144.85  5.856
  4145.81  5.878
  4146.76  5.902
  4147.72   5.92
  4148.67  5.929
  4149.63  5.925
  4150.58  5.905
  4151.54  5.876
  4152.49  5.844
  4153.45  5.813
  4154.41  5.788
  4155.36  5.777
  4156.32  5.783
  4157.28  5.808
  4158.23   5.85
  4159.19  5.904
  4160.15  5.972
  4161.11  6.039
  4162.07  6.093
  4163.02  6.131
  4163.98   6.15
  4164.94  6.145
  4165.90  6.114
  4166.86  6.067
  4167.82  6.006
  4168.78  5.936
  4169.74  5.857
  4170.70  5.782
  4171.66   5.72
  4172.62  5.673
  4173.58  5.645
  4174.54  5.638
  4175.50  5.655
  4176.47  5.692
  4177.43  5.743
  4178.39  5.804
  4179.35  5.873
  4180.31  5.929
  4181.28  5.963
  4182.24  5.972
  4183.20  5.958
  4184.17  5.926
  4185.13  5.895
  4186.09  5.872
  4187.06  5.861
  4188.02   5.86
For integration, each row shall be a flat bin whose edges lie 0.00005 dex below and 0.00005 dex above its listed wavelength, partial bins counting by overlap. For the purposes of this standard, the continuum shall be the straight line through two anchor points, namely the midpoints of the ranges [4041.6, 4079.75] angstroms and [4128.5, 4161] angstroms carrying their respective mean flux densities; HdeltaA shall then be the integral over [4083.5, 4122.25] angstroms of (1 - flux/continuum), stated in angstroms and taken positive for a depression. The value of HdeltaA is 2.3 angstroms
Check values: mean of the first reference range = 5.81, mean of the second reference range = 5.92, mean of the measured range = 5.51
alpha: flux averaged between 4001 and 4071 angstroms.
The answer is 5.82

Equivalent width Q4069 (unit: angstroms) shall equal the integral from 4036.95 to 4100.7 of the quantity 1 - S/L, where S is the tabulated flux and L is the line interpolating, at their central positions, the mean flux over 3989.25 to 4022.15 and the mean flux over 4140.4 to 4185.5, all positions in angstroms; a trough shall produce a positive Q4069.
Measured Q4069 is 1.2 angstroms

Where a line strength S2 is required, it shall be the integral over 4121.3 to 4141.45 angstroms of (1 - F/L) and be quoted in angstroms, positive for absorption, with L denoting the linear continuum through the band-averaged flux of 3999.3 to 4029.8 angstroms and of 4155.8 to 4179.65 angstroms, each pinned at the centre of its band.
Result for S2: -0.4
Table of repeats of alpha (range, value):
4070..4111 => 5.52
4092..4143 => 5.64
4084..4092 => 5.91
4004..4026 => 5.87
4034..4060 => 5.77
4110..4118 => 5.84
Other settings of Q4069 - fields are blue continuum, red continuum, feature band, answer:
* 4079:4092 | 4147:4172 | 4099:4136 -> 1.8 angstroms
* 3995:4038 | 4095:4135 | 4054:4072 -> -0.5 angstroms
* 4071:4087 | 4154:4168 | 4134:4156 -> 0.2 angstroms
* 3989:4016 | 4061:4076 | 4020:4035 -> 0.0 angstroms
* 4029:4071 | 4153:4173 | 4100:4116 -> 1.8 angstroms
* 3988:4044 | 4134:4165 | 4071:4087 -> 0.1 angstroms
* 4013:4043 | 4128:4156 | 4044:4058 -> 0.4 angstroms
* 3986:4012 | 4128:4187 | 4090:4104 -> 1.7 angstroms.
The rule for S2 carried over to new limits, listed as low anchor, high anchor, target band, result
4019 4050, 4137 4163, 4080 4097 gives 0.1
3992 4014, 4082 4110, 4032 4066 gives -1.2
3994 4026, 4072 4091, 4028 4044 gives 0.2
